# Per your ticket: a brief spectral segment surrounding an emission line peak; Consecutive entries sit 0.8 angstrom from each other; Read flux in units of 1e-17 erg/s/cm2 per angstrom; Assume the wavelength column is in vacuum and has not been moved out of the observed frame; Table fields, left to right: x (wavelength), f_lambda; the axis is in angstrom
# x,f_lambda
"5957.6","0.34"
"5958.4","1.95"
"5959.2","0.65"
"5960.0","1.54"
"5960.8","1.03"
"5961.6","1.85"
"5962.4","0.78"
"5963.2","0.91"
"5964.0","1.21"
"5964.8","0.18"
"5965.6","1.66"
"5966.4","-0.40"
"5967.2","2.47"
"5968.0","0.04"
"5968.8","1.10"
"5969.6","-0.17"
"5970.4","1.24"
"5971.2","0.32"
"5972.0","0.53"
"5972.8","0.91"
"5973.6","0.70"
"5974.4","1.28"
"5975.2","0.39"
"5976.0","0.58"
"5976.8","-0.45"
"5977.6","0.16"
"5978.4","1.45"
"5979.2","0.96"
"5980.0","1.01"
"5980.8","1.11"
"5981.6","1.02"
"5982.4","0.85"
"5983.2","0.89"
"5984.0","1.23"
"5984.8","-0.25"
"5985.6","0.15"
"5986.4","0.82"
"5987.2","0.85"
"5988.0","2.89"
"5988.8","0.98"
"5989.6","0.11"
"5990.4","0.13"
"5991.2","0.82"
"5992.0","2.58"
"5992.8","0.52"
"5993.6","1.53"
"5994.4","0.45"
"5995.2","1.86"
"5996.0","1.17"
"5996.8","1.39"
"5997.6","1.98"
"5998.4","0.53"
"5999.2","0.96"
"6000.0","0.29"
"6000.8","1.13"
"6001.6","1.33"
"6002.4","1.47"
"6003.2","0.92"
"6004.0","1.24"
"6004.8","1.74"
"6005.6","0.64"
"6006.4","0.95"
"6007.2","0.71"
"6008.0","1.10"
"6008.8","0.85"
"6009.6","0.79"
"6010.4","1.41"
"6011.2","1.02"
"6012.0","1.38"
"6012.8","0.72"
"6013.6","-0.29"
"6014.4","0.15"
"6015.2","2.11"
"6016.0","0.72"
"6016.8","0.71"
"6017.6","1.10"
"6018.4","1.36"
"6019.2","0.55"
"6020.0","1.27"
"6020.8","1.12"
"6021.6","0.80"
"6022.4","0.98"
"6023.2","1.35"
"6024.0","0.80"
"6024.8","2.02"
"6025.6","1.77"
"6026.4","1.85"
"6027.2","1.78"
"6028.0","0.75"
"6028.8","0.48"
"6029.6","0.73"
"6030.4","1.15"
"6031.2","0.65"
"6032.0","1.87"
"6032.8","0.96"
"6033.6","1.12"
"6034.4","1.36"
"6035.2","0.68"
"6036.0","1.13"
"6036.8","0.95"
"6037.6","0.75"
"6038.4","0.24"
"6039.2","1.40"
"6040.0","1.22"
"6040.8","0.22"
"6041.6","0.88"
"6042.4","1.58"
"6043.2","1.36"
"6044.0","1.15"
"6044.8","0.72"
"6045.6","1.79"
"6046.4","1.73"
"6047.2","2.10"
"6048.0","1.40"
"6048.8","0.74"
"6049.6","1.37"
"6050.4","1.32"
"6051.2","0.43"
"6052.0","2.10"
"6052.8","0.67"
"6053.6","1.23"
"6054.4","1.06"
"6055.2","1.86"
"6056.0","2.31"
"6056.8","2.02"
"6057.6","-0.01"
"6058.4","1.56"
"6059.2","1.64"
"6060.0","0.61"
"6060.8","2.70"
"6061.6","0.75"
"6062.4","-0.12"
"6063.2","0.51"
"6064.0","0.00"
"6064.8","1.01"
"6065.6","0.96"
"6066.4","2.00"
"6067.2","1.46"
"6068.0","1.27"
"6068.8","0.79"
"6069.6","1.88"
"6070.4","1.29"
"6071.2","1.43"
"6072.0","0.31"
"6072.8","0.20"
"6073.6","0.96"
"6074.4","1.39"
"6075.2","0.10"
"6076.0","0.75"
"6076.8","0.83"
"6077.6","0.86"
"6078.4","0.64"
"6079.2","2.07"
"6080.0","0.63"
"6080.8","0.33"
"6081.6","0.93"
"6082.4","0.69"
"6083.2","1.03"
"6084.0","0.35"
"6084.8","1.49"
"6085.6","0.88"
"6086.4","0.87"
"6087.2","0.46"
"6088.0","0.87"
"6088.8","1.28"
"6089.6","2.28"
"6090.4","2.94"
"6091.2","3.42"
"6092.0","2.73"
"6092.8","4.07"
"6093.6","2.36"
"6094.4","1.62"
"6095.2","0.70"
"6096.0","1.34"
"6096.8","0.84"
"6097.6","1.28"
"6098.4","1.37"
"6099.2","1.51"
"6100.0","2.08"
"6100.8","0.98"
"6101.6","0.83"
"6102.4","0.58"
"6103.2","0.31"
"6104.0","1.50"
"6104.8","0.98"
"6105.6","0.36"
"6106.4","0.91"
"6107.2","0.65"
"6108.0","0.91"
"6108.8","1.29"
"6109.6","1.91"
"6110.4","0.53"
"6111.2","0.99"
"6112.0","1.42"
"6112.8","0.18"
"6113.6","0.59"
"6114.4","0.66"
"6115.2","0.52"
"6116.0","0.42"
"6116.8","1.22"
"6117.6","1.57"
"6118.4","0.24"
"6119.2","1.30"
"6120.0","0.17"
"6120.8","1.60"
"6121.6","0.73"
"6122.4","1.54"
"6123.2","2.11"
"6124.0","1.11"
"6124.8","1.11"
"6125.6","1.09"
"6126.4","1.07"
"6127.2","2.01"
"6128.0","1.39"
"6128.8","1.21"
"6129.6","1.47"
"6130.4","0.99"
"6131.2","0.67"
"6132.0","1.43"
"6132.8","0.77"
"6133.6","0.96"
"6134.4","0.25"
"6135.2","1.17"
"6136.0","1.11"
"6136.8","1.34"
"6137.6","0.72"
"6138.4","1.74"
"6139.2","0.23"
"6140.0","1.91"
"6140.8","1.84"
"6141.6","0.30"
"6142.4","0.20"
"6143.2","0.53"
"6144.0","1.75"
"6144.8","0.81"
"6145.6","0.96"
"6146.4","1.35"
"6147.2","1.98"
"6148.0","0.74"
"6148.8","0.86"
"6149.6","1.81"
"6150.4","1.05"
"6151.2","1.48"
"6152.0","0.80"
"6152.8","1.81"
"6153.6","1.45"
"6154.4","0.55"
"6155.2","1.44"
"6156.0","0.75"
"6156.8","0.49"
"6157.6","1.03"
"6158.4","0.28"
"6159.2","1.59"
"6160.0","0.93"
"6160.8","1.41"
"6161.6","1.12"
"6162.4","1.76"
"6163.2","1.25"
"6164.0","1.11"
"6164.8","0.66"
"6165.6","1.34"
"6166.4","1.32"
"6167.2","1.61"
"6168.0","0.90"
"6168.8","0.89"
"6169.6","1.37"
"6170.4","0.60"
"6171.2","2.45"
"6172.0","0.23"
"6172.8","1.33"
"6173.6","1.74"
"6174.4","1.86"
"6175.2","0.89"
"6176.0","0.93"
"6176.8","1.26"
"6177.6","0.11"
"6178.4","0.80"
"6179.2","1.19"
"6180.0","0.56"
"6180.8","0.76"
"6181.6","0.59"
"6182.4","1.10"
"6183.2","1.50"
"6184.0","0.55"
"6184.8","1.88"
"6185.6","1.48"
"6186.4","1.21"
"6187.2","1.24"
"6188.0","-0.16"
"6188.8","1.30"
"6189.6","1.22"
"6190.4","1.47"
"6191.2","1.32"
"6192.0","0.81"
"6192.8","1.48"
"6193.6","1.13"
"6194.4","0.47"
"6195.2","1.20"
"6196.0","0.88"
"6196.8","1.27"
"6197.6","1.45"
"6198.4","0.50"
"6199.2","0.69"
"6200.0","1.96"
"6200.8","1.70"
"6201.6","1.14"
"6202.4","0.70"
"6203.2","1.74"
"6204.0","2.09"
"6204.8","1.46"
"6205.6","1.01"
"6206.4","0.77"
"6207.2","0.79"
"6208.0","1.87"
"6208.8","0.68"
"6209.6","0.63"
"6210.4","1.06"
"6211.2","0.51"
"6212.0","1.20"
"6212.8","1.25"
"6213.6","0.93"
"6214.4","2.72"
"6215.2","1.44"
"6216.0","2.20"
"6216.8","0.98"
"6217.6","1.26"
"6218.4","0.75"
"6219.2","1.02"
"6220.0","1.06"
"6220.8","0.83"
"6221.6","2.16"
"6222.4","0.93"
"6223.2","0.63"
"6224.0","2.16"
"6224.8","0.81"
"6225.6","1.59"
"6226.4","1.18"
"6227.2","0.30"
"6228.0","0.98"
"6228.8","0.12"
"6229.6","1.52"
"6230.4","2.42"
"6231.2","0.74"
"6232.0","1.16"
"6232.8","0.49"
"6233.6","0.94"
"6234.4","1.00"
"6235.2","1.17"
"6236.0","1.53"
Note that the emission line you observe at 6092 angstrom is H-beta 4861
